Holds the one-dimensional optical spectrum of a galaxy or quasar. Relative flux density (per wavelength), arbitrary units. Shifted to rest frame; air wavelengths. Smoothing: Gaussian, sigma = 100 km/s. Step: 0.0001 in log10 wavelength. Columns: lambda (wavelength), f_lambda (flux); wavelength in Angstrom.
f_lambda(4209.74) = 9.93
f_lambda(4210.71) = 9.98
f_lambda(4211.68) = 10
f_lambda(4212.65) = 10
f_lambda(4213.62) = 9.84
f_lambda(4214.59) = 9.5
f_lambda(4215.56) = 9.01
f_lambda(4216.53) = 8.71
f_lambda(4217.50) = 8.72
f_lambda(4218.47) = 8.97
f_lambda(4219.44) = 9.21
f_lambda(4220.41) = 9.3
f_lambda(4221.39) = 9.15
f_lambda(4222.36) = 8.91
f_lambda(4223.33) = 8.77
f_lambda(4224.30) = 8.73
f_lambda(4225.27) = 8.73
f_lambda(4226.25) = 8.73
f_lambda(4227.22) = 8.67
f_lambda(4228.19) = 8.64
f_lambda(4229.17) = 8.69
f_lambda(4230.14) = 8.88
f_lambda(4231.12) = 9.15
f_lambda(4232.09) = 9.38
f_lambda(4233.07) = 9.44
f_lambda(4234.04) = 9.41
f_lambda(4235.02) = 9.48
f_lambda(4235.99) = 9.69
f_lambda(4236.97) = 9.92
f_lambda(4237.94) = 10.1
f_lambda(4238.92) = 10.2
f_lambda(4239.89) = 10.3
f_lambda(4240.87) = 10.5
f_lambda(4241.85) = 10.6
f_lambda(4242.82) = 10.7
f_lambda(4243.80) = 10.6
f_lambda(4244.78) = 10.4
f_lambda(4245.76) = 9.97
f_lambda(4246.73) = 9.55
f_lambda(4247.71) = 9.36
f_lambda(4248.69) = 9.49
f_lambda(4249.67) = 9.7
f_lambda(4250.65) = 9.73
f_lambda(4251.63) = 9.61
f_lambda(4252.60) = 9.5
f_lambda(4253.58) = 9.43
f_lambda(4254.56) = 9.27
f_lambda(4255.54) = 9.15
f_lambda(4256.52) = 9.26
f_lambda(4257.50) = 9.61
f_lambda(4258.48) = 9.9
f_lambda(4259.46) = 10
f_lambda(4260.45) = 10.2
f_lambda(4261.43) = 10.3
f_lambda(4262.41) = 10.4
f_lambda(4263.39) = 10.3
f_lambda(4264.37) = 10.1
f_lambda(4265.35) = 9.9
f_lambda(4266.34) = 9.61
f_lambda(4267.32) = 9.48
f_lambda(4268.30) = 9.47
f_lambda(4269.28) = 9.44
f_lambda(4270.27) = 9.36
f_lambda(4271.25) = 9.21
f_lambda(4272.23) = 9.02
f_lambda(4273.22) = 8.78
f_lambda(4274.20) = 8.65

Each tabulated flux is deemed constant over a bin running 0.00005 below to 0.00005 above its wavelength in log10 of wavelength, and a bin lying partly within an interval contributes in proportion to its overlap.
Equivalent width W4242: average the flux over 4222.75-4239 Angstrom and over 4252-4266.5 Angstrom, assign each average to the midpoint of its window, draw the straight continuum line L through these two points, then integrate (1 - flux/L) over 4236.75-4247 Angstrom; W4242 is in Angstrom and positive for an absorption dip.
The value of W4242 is -0.9 Angstrom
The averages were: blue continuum 9.19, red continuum 9.8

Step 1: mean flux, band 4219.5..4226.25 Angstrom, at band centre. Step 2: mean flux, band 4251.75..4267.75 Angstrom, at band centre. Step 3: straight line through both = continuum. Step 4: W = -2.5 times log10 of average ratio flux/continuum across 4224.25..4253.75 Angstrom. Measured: -0.03 mag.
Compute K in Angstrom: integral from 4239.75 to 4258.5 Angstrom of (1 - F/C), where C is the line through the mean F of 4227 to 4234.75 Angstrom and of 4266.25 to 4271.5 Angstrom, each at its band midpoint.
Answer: -1.2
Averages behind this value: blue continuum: 9.05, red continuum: 9.43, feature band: 9.82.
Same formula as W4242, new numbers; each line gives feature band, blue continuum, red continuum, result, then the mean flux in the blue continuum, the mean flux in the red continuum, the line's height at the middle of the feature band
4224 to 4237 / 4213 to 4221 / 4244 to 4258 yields 0.4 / 9.17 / 9.6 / 9.34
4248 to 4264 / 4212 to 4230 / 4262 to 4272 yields -0.3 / 9.02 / 9.71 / 9.54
